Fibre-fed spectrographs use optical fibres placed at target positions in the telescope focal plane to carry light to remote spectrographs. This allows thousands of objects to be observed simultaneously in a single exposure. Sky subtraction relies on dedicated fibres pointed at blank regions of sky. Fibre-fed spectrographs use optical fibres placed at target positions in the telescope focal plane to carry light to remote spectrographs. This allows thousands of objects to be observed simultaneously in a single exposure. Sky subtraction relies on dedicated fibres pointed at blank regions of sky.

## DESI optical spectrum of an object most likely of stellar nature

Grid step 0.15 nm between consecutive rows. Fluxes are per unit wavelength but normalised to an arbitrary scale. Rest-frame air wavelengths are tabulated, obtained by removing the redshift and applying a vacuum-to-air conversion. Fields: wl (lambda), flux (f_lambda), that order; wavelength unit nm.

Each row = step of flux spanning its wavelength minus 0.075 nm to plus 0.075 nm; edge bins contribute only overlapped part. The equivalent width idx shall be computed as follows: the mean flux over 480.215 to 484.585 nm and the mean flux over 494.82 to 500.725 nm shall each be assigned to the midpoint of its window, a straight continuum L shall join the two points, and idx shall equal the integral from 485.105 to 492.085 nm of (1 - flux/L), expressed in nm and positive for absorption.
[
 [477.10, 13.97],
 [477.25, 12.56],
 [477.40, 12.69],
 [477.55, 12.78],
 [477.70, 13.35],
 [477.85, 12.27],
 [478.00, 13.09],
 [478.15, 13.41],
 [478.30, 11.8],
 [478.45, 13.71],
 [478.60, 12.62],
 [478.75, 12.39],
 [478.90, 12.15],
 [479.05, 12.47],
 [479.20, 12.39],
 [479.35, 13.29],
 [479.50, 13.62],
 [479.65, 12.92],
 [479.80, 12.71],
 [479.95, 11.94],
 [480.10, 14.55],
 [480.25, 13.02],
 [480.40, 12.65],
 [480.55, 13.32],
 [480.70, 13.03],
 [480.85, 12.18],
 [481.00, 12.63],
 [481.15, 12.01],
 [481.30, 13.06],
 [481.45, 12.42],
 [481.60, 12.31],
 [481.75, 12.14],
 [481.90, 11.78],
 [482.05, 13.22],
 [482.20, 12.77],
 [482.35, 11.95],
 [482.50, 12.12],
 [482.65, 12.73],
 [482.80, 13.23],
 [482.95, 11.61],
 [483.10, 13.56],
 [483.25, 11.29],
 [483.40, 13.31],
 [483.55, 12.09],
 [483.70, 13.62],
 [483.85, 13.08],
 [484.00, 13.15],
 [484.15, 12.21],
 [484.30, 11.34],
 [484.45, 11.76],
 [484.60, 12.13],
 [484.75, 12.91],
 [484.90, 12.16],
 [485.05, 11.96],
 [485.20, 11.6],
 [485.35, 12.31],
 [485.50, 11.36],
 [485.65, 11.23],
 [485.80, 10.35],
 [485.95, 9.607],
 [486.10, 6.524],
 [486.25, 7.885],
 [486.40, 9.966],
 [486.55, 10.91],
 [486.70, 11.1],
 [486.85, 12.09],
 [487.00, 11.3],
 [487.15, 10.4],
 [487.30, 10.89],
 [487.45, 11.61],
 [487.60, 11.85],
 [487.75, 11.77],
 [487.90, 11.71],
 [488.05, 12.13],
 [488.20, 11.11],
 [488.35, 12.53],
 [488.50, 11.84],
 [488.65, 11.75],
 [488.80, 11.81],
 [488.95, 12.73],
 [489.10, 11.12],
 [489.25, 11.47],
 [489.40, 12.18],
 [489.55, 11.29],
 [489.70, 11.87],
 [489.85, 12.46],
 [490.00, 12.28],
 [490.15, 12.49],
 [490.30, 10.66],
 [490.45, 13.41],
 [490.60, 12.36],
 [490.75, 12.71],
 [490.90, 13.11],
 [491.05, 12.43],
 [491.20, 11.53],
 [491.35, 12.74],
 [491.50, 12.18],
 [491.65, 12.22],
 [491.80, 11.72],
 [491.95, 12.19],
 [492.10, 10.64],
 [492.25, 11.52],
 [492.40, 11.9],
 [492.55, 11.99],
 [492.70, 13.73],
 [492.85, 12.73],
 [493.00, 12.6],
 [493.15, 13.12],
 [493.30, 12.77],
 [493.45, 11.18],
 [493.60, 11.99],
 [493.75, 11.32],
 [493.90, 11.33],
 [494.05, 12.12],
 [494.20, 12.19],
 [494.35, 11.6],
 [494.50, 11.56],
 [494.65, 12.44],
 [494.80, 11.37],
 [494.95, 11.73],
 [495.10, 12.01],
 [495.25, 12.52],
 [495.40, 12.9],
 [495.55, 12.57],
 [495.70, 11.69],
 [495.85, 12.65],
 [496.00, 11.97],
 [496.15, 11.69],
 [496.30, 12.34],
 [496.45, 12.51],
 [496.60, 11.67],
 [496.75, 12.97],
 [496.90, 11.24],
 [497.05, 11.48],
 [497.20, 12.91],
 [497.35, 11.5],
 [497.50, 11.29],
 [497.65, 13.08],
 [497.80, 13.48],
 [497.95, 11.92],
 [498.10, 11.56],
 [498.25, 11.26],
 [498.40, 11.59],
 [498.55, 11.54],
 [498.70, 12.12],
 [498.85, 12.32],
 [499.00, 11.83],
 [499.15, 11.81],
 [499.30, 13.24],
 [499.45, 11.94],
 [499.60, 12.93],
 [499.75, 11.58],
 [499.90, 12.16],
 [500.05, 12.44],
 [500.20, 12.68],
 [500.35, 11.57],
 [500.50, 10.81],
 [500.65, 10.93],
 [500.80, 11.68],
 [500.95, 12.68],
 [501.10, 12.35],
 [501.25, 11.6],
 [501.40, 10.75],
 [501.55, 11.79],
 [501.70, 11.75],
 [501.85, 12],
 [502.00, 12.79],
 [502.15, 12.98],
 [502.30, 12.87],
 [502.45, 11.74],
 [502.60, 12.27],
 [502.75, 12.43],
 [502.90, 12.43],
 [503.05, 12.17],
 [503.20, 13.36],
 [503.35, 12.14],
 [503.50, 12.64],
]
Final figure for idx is 0.45 nm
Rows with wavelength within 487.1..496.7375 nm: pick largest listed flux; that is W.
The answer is 13.73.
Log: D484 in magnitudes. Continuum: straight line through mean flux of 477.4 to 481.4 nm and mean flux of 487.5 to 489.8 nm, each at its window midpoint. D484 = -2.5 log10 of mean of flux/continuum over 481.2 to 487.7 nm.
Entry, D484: 0.05 mag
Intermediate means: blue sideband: 12.8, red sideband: 11.8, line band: 11.7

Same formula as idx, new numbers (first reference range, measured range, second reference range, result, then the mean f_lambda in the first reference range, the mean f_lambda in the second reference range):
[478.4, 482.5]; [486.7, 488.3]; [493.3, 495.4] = 0.103 nm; 12.7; 11.9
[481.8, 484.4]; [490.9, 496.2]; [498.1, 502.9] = 0.052 nm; 12.5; 12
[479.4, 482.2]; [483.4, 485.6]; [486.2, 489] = -0.053 nm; 12.8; 11.4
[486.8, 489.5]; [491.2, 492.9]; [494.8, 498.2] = -0.030 nm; 11.7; 12.1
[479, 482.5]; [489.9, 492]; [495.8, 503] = 0.010 nm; 12.7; 12.1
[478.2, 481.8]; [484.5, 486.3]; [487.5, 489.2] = 0.188 nm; 12.7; 11.8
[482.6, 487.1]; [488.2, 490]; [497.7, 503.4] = -0.025 nm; 11.6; 12.1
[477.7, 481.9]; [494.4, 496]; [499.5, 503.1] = 0.016 nm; 12.7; 12.1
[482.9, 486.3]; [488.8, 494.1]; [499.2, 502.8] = -0.130 nm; 11.6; 12.1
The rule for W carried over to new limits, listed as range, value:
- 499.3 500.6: 13.24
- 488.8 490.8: 13.41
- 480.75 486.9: 13.62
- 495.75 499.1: 13.48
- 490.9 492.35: 12.74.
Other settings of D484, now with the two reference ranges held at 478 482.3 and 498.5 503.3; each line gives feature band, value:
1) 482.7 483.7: 0.003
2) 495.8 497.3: 0.011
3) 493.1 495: 0.039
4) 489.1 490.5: 0.045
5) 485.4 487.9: 0.182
